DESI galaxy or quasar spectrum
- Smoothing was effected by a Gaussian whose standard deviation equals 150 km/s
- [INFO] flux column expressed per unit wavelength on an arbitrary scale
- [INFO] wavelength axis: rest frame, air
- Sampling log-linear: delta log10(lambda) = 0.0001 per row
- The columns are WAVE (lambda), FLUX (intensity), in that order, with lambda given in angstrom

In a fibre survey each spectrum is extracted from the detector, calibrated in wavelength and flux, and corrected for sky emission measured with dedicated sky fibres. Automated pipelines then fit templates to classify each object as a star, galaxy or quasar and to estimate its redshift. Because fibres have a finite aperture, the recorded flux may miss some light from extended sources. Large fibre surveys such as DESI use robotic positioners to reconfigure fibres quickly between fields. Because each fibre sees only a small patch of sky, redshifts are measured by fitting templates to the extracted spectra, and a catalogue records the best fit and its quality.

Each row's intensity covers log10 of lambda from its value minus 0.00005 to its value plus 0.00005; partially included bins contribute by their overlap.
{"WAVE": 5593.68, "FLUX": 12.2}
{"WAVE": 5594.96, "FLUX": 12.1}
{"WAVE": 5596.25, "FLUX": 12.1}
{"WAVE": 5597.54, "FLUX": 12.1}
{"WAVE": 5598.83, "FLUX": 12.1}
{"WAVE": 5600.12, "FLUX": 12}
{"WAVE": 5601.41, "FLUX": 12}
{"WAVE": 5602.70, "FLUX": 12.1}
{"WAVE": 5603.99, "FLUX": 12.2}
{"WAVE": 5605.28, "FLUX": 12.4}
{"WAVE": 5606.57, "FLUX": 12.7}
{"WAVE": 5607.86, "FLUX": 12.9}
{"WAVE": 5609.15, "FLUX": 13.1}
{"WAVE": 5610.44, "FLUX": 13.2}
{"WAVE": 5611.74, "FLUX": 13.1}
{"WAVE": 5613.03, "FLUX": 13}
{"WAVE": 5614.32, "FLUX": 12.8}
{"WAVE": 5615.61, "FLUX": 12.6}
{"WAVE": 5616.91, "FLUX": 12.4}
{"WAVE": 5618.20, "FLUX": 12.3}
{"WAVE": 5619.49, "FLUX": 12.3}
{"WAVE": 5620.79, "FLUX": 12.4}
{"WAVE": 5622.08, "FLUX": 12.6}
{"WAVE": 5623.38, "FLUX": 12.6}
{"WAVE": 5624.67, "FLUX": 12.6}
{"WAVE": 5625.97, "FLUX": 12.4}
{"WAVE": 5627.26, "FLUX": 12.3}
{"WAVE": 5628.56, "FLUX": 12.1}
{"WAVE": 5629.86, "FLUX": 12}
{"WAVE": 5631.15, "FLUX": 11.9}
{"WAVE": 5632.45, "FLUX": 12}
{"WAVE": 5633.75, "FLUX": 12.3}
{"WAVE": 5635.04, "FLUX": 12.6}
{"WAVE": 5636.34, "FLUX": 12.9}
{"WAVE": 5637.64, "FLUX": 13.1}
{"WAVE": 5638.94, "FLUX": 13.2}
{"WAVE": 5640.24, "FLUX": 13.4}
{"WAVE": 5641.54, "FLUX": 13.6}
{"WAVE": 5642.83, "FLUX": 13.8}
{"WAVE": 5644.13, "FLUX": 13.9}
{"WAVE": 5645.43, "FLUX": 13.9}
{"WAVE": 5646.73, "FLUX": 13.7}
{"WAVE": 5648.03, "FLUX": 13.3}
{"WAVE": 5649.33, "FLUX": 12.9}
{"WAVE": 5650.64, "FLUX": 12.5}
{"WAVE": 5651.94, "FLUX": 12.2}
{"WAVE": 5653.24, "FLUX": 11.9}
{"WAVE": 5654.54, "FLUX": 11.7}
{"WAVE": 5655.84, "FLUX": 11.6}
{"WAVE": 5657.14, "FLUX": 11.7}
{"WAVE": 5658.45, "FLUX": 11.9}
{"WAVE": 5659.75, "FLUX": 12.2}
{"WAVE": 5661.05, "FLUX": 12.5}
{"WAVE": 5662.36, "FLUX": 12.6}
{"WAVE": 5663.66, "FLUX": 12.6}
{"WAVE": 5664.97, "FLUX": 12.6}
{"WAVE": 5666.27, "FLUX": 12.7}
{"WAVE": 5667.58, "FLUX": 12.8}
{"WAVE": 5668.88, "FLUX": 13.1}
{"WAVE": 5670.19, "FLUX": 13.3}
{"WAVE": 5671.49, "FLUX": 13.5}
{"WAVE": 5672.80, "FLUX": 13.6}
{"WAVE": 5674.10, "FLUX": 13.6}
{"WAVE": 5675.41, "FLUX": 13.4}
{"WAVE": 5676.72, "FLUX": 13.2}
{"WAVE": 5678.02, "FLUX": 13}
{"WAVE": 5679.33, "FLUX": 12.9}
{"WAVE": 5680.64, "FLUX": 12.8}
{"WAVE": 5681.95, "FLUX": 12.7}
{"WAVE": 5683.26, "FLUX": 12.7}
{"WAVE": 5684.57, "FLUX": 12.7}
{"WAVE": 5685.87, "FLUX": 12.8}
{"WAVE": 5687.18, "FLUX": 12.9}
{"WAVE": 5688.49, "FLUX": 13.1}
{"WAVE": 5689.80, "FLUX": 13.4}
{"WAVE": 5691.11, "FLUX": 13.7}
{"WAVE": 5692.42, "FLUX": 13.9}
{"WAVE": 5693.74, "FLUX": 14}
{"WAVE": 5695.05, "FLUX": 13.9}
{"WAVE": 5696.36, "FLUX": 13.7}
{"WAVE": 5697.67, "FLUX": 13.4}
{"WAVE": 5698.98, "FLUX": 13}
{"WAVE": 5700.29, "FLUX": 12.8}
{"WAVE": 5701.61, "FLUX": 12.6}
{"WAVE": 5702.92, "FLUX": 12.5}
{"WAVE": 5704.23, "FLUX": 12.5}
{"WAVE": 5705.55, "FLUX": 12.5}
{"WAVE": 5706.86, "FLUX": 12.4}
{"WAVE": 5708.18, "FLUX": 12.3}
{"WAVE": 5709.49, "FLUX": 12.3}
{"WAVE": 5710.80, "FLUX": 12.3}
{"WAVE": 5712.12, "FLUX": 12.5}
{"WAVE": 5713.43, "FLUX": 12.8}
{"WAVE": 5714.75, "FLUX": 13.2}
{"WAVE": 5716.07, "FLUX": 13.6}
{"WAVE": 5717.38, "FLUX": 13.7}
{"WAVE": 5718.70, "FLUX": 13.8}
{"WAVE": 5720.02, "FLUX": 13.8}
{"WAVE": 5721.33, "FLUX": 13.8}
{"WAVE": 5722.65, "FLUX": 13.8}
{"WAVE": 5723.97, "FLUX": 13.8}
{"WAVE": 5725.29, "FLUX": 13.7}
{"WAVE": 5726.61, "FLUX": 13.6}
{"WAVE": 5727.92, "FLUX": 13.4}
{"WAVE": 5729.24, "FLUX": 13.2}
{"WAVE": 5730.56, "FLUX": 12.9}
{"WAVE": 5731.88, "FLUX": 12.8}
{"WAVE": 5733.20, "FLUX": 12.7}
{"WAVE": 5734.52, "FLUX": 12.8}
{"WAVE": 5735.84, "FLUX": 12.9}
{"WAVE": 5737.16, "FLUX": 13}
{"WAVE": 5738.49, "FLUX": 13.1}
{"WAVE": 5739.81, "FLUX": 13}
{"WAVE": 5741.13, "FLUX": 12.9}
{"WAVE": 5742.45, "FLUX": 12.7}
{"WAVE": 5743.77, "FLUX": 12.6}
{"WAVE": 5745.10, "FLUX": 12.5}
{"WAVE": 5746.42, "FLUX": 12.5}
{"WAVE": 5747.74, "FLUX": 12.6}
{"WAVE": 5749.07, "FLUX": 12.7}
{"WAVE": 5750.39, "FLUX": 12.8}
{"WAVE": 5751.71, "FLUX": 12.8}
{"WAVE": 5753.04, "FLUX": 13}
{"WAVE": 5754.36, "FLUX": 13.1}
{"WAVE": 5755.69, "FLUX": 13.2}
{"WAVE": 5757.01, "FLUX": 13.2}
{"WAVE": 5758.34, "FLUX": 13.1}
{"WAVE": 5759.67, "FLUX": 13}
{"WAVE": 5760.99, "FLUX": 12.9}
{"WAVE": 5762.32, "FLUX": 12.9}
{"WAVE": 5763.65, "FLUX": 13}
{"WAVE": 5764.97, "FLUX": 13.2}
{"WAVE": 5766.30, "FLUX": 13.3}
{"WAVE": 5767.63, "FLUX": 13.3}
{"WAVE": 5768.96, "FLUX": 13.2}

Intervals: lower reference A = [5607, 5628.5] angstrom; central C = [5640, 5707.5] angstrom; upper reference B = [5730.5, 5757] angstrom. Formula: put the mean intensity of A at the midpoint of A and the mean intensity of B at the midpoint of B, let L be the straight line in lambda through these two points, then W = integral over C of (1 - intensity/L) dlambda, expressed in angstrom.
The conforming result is -1.2 angstrom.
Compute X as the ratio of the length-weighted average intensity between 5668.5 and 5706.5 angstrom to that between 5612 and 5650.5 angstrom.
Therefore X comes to 1.0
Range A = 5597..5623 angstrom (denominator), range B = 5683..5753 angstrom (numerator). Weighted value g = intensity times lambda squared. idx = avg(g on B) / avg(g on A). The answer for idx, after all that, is 1.08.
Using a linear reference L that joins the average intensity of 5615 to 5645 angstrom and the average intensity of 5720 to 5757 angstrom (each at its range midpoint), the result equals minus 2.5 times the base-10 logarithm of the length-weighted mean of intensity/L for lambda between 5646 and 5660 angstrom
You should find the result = 0.04 mag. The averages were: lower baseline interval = 12.7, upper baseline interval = 13.1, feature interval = 12.3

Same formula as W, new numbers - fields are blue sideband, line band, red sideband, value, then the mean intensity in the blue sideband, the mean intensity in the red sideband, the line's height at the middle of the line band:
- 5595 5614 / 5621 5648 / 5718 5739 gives -0.3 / 12.5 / 13.3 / 12.7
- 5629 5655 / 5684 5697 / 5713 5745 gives -0.4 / 12.8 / 13.2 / 13.1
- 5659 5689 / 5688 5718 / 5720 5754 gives -0.2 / 12.9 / 13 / 13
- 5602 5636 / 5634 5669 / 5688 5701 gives 0.4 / 12.5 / 13.5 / 12.9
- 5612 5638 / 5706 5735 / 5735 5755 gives -0.9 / 12.5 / 12.8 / 12.7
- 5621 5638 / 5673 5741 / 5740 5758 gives -2.4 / 12.4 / 12.8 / 12.7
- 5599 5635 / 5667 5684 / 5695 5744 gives -0.4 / 12.5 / 13.1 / 12.8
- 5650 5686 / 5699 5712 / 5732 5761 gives 0.3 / 12.7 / 12.9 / 12.8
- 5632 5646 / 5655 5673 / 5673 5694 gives 0.8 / 13.2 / 13.2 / 13.2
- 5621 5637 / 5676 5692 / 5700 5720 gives -0.4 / 12.4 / 12.8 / 12.7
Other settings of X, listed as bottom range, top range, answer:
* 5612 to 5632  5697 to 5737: 1.05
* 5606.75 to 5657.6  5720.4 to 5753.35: 1.03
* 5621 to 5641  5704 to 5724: 1.04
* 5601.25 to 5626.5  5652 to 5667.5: 0.97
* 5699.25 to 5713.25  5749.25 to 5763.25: 1.04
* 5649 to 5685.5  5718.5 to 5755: 1.03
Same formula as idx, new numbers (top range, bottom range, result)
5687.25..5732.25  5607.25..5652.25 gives 1.06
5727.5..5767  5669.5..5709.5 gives 1.01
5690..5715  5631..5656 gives 1.03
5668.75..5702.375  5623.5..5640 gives 1.08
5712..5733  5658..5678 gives 1.06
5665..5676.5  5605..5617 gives 1.05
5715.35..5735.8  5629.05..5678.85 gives 1.07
